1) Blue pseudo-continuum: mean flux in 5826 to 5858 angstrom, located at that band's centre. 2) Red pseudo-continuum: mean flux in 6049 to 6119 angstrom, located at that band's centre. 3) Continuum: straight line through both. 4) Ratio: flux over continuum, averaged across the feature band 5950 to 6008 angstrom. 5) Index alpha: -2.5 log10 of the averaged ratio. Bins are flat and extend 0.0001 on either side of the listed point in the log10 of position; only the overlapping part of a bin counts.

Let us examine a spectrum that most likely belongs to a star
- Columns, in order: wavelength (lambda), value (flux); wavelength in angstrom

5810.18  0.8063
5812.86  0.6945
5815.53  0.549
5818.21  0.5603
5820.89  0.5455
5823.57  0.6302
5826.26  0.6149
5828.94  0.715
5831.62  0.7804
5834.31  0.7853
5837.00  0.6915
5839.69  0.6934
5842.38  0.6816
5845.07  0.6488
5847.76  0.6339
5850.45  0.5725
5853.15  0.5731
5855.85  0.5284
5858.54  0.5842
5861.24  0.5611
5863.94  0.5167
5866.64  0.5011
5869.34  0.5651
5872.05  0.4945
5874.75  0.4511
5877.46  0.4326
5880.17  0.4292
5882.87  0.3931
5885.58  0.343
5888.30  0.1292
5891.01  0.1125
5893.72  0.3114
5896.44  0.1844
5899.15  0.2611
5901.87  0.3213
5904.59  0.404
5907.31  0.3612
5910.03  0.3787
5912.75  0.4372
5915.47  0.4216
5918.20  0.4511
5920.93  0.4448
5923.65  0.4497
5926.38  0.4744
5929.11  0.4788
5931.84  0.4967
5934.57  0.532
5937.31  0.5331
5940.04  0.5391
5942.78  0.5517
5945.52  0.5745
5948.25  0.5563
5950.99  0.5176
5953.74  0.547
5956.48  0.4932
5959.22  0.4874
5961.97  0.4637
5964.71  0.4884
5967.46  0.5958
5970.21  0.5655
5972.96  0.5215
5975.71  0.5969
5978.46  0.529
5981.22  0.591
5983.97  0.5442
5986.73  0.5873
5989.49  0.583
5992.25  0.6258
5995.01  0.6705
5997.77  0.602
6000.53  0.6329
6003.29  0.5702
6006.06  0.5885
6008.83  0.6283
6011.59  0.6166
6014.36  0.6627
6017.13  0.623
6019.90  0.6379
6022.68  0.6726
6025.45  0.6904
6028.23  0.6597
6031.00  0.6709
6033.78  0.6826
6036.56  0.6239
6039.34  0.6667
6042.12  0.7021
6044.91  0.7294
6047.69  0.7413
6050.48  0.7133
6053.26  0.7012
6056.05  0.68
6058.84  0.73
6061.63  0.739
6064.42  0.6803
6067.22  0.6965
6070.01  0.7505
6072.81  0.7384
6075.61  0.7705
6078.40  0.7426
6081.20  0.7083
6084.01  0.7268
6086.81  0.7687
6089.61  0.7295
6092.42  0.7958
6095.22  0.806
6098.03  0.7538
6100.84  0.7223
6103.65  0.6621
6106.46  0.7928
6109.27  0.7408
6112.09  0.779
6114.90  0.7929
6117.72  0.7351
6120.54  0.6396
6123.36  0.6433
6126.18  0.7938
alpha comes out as 0.24 mag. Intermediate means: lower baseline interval 0.66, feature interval 0.563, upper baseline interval 0.738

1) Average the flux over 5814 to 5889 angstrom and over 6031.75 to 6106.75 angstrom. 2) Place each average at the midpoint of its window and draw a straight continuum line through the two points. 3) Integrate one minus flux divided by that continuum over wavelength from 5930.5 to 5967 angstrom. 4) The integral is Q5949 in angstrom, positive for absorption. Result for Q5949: 6.3 angstrom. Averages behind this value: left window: 0.561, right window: 0.723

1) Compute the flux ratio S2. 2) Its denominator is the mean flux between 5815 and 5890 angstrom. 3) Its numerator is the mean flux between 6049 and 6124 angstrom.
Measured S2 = 1.32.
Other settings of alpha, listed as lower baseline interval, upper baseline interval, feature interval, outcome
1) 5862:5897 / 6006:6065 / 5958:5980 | 0.04 mag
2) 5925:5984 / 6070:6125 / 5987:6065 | -0.04 mag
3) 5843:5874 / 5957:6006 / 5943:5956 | 0.04 mag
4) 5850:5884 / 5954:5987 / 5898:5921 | 0.33 mag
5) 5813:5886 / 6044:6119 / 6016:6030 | 0.06 mag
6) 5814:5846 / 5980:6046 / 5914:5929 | 0.39 mag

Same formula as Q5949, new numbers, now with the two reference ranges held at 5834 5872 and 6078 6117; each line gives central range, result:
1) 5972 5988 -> 2.7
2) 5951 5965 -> 3.5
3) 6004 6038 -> 2.9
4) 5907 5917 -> 3.7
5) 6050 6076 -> 0.4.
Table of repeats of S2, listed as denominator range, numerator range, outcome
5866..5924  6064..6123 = 1.98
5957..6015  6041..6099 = 1.27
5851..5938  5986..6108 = 1.62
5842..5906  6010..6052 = 1.53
